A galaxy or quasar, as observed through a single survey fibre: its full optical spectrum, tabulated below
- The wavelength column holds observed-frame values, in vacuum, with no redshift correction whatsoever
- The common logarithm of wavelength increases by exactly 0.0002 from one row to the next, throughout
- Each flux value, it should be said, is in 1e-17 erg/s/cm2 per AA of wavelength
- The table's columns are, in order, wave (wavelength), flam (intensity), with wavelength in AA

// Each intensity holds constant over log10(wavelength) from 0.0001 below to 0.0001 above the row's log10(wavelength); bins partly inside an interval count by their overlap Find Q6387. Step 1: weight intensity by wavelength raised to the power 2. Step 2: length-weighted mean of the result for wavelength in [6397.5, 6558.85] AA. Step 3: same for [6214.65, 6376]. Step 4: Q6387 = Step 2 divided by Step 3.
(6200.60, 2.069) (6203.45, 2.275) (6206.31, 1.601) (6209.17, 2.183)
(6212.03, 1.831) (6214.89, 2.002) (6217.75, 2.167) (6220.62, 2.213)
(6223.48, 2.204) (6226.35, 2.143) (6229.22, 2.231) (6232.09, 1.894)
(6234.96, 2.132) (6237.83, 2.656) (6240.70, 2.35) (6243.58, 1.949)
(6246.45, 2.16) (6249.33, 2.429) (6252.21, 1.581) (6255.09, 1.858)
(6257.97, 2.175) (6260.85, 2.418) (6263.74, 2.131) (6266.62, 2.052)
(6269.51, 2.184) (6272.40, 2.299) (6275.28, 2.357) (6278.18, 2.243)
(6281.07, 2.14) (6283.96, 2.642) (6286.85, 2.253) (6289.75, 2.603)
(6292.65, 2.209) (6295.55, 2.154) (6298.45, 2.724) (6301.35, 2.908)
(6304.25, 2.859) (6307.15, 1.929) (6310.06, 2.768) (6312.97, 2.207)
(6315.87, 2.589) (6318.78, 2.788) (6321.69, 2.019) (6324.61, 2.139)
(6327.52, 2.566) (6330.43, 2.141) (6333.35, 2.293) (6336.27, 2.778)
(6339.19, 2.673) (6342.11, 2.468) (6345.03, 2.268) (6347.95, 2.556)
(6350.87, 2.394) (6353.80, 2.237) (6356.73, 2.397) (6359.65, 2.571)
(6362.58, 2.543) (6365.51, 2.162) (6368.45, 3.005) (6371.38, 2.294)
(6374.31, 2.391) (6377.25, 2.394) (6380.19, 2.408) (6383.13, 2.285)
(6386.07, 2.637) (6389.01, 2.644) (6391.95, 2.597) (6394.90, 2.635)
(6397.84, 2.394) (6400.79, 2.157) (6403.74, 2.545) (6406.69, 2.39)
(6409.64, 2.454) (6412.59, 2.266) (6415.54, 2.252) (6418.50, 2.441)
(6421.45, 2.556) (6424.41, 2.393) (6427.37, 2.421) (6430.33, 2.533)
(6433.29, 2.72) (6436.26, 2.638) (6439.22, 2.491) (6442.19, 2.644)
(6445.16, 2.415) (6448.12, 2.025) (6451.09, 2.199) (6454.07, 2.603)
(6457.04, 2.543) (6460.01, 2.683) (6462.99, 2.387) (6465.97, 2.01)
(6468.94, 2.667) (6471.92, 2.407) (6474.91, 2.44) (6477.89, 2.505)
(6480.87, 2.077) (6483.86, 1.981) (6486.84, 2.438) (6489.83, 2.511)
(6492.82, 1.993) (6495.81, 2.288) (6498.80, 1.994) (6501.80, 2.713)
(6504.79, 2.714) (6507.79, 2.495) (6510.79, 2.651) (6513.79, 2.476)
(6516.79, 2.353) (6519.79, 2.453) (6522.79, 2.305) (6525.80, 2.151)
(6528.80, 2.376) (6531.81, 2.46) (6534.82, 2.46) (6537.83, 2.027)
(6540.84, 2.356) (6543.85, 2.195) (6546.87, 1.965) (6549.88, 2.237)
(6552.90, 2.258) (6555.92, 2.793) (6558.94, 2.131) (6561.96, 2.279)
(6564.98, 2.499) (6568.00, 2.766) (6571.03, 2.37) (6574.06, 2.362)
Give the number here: 1.08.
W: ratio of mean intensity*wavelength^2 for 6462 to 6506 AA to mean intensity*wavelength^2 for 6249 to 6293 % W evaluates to 1.13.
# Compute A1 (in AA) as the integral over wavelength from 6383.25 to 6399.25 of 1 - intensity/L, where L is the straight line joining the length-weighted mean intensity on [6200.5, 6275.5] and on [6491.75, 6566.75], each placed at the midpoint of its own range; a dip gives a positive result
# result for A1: -2.23 AA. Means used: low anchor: 2.13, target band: 2.56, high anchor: 2.35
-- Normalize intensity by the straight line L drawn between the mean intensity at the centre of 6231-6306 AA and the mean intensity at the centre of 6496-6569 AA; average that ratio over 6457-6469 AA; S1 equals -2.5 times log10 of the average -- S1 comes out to -0.03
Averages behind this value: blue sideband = 2.28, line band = 2.42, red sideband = 2.38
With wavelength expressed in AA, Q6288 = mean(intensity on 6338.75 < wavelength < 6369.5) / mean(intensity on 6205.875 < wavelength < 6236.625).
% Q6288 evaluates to 1.19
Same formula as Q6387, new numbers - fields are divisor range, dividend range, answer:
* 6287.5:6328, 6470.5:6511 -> 1.02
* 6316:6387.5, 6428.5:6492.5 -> 1.03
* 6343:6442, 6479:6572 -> 0.99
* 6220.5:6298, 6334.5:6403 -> 1.15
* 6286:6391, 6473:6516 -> 1.02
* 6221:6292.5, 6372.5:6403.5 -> 1.16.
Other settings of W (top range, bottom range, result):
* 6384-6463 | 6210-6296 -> 1.19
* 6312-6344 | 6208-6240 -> 1.16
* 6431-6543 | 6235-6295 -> 1.15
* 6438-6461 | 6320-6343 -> 1.06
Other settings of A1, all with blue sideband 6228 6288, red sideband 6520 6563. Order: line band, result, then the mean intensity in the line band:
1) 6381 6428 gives -4.11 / 2.44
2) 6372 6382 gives -0.67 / 2.38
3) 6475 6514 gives -1.65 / 2.37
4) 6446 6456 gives -0.16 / 2.3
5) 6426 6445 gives -2.60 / 2.56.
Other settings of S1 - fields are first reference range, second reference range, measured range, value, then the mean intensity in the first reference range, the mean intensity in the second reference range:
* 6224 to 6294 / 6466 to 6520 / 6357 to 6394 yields -0.088 mag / 2.21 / 2.39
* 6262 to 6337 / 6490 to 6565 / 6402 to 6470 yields -0.039 mag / 2.38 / 2.34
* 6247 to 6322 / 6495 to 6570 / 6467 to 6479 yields -0.054 mag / 2.33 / 2.38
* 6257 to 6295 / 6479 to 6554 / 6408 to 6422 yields -0.038 mag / 2.28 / 2.32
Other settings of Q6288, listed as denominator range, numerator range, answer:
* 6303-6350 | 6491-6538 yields 0.98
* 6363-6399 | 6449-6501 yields 0.94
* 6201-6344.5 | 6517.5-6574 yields 1.03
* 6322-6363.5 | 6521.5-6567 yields 0.95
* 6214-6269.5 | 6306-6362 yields 1.12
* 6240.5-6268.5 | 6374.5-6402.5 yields 1.17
